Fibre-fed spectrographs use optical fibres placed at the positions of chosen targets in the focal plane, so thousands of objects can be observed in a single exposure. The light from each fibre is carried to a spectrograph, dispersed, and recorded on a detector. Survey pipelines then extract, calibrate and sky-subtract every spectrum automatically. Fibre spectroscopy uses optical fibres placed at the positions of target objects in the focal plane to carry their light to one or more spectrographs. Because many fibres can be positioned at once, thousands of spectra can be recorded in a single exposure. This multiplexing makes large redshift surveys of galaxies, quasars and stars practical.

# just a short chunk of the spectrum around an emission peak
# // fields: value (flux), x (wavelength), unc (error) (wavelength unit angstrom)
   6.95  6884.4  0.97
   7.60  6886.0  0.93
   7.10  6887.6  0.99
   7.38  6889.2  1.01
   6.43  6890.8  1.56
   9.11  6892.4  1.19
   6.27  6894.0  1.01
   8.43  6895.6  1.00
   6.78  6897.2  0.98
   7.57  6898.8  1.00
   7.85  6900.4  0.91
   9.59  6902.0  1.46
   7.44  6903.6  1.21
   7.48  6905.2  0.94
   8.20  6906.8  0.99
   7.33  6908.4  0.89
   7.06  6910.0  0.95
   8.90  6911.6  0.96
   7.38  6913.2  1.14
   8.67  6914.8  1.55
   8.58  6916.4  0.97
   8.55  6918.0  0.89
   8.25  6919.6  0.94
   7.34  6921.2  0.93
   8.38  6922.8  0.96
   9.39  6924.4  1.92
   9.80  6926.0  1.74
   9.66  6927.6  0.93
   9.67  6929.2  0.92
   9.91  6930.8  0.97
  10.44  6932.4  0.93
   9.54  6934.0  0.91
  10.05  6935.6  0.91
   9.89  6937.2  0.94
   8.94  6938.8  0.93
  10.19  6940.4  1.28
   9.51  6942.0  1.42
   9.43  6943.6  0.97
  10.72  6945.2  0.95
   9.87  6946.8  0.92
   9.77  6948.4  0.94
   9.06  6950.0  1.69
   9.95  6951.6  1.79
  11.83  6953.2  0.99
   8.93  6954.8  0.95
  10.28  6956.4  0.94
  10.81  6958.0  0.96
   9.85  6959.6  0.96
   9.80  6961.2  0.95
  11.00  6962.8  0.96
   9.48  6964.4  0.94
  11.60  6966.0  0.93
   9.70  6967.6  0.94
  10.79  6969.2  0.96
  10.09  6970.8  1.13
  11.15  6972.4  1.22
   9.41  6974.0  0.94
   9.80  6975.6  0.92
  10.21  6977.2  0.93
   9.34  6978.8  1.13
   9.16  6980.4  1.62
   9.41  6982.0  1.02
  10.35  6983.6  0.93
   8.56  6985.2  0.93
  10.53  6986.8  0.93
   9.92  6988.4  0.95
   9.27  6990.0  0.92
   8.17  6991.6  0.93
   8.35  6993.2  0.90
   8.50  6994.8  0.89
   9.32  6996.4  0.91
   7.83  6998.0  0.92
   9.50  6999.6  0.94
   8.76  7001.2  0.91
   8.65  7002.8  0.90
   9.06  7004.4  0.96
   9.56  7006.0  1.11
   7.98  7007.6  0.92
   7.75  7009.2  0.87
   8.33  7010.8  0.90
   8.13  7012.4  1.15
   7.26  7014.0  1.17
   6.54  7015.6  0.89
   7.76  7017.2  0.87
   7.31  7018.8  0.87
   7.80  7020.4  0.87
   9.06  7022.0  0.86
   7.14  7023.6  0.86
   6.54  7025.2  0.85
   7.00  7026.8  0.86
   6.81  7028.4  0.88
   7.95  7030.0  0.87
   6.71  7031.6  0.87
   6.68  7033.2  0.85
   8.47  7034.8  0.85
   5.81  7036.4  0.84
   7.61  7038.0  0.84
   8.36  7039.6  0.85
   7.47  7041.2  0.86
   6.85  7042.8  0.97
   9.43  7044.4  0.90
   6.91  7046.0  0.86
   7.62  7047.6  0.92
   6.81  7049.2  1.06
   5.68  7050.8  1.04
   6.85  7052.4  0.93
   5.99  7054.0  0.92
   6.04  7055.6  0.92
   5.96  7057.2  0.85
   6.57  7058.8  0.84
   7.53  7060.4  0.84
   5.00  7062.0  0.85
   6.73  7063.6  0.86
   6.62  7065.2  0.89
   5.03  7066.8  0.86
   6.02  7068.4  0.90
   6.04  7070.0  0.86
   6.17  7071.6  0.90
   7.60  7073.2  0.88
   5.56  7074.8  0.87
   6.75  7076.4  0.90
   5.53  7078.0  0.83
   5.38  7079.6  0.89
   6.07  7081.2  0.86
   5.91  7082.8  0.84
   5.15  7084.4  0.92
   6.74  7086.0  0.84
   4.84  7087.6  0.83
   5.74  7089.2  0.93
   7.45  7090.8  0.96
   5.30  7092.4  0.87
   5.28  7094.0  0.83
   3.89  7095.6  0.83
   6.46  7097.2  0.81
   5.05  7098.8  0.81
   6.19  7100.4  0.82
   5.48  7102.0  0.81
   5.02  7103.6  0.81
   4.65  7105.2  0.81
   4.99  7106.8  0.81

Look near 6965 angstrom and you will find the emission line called Mg II 2798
